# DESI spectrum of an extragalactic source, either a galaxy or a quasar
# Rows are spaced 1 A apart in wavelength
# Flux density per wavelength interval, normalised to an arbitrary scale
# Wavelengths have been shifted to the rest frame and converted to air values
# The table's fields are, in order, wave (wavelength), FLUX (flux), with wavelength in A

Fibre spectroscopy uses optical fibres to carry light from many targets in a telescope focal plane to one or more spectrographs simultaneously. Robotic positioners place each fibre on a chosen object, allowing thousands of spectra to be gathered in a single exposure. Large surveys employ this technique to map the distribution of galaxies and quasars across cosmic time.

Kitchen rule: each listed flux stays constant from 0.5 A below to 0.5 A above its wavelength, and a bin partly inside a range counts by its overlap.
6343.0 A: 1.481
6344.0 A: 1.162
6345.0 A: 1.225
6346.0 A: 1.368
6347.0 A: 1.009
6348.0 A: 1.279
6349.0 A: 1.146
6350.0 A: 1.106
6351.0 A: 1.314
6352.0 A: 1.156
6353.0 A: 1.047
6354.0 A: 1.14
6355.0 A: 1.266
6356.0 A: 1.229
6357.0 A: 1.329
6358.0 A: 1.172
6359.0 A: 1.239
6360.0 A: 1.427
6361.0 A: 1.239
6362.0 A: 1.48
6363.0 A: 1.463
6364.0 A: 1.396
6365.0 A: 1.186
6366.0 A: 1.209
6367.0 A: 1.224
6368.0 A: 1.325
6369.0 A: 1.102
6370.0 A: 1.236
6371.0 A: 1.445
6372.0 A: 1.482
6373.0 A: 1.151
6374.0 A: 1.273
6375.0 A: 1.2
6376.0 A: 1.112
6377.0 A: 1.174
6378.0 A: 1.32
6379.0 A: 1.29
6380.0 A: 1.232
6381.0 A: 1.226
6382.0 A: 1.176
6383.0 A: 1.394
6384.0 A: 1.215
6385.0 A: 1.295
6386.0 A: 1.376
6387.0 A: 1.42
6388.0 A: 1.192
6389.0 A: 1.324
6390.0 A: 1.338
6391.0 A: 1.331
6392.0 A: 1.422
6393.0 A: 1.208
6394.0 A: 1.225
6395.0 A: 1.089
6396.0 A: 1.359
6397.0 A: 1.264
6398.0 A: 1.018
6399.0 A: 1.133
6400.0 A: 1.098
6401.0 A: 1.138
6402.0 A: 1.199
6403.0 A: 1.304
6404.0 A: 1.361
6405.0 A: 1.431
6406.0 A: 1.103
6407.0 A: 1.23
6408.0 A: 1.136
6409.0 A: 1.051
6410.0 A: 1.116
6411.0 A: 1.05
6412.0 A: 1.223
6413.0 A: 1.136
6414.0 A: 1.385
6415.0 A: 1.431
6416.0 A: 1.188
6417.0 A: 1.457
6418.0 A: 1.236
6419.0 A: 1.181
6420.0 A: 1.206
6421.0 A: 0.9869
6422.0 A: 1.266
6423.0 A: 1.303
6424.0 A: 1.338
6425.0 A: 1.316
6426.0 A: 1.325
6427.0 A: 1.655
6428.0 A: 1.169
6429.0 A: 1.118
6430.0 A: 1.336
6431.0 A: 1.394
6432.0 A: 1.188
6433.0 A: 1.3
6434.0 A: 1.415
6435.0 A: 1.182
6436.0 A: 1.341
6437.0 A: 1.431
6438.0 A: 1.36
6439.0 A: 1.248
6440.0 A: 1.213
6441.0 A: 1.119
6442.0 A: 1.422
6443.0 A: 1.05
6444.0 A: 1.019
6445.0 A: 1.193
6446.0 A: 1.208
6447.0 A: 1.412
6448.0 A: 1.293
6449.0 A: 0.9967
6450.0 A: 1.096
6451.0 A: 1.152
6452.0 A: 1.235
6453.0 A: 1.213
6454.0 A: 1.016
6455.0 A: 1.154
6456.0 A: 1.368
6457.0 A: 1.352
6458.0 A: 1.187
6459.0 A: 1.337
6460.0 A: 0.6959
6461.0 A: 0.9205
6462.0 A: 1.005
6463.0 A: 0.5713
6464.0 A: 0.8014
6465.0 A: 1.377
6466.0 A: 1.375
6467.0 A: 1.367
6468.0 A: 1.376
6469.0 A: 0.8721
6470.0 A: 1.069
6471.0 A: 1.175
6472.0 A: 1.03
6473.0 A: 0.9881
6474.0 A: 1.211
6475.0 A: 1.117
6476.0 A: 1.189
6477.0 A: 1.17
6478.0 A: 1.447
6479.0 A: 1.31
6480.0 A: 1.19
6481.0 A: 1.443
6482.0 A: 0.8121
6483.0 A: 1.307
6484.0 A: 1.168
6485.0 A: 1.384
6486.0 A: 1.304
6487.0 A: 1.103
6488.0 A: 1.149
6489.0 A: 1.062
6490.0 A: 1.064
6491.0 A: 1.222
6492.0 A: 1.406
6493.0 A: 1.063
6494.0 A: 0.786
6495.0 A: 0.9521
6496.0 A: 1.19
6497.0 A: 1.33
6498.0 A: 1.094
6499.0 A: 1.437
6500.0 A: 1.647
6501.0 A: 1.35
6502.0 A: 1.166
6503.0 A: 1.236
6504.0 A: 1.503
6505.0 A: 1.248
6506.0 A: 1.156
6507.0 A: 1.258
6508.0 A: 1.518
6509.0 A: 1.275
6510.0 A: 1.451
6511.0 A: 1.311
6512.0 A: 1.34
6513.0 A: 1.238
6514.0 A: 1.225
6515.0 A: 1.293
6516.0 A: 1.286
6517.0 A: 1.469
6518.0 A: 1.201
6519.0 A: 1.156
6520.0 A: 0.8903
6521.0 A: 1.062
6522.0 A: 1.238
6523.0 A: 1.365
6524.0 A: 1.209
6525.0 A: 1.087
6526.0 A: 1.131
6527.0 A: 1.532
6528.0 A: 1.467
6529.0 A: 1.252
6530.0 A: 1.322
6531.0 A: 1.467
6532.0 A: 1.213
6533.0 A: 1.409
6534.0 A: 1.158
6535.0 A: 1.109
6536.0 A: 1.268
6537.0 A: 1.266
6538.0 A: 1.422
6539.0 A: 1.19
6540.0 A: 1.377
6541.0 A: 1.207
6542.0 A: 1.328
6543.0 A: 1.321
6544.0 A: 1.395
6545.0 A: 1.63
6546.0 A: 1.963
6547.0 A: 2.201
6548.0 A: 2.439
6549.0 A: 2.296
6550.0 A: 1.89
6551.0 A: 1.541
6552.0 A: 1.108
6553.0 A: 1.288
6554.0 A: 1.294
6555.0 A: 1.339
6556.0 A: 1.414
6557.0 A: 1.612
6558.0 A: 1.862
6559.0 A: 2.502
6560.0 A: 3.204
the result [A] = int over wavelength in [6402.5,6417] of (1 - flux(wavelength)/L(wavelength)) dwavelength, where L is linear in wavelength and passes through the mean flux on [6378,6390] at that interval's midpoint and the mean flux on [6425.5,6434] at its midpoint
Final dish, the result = 0.8 A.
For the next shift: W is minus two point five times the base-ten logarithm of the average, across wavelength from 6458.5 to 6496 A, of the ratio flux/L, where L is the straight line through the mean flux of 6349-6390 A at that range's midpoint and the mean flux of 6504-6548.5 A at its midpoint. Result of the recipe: 0.17 mag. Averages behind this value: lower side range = 1.26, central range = 1.13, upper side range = 1.35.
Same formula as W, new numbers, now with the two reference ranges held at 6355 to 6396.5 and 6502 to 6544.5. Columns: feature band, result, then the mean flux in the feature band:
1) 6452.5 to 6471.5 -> 0.15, 1.12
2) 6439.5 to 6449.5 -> 0.08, 1.19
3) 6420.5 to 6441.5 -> 0.00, 1.29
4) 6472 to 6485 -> 0.07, 1.2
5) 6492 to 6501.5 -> 0.06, 1.22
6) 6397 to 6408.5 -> 0.07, 1.2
